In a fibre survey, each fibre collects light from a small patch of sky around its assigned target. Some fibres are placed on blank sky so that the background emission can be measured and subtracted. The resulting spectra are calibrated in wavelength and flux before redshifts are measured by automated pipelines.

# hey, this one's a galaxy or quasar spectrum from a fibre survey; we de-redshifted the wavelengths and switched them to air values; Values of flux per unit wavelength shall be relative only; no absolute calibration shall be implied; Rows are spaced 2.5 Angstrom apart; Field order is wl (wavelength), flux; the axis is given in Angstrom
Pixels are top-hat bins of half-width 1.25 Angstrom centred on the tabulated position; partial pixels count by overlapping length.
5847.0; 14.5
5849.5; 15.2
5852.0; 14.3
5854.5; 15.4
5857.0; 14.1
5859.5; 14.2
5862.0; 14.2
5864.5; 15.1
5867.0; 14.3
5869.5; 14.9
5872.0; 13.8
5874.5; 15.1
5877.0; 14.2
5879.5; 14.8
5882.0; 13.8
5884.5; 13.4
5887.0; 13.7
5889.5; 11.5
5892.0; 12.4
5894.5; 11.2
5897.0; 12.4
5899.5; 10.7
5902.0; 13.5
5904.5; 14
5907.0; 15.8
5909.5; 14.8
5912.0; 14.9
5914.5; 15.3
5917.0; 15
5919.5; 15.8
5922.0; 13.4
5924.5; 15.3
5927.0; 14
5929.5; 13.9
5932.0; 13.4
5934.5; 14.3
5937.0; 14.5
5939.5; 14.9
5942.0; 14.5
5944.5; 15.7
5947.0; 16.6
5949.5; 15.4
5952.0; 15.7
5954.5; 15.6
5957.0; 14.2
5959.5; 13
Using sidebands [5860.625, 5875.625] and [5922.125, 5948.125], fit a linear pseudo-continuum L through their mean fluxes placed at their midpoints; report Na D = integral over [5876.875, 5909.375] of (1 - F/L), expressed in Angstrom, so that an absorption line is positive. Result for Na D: 3.1 Angstrom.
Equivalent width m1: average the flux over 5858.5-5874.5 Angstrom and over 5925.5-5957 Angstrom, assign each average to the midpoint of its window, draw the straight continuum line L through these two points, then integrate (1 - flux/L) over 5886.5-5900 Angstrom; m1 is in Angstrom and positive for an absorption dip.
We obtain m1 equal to 2.4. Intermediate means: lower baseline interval 14.5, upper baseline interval 14.9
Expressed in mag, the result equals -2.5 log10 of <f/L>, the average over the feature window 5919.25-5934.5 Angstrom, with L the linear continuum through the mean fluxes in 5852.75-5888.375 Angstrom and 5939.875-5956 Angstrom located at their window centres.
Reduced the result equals 0.07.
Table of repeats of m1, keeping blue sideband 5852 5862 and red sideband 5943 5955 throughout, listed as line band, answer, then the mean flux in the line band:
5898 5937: 2.7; 14.3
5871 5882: 0.3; 14.4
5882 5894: 1.7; 12.8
